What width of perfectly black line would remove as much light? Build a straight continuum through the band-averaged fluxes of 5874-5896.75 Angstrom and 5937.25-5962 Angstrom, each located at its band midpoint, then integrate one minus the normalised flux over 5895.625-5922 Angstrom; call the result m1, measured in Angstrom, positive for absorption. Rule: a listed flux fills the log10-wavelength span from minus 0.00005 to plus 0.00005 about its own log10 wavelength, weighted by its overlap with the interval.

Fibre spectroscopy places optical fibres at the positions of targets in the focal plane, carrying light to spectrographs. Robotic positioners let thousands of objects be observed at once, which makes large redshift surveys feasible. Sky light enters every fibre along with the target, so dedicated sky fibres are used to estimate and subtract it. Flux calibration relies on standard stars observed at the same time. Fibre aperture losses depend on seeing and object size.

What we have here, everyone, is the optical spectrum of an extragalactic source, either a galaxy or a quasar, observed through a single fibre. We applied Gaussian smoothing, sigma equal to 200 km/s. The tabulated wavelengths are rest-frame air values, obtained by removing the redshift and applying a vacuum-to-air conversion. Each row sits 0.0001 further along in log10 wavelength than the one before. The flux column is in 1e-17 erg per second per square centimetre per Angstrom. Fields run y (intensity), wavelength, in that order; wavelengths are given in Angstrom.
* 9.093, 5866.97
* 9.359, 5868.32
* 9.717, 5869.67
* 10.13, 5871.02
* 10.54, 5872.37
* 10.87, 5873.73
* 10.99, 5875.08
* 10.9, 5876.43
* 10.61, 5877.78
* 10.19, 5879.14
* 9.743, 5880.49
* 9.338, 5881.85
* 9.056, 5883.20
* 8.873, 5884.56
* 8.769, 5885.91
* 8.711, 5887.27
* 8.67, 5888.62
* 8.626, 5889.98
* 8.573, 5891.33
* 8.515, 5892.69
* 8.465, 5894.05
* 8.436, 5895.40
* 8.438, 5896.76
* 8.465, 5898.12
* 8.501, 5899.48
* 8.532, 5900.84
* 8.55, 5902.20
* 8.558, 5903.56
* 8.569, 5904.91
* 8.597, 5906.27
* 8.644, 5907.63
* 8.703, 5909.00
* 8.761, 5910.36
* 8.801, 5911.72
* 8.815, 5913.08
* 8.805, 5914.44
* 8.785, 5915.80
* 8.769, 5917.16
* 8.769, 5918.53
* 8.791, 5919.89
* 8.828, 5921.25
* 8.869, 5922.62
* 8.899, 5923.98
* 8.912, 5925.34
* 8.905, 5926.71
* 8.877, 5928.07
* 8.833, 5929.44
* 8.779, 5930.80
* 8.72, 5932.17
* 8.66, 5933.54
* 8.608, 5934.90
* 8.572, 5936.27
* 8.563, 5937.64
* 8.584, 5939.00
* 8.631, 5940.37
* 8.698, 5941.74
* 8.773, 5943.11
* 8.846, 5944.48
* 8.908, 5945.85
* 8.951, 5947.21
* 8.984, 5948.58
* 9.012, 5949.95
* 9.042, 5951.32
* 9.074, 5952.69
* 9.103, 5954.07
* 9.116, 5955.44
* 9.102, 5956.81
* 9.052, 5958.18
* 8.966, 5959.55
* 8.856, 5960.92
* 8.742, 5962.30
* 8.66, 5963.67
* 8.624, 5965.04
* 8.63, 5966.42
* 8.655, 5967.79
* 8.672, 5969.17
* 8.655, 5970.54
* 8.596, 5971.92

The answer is 1.4 Angstrom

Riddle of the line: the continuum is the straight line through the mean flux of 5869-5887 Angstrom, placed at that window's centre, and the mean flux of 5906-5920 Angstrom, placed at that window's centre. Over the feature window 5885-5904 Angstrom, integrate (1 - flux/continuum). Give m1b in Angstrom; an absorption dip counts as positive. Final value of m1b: 1.66 Angstrom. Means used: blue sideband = 9.95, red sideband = 8.75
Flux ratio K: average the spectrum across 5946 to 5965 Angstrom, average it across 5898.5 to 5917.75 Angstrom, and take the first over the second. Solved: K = 1.0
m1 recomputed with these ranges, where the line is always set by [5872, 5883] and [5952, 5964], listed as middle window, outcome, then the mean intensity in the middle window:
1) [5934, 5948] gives 0.8 Angstrom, 8.72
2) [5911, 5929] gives 1.5 Angstrom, 8.83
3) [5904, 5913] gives 1.0 Angstrom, 8.69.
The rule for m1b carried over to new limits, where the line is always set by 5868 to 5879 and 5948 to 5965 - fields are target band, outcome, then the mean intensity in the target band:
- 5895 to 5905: 1.5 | 8.5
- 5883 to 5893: 1.4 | 8.72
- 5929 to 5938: 0.7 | 8.67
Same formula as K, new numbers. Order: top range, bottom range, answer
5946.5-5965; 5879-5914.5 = 1.03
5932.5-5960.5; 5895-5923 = 1.02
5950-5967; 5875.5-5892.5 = 0.95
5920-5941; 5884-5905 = 1.02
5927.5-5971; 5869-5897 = 0.93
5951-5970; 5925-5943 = 1.02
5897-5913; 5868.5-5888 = 0.87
